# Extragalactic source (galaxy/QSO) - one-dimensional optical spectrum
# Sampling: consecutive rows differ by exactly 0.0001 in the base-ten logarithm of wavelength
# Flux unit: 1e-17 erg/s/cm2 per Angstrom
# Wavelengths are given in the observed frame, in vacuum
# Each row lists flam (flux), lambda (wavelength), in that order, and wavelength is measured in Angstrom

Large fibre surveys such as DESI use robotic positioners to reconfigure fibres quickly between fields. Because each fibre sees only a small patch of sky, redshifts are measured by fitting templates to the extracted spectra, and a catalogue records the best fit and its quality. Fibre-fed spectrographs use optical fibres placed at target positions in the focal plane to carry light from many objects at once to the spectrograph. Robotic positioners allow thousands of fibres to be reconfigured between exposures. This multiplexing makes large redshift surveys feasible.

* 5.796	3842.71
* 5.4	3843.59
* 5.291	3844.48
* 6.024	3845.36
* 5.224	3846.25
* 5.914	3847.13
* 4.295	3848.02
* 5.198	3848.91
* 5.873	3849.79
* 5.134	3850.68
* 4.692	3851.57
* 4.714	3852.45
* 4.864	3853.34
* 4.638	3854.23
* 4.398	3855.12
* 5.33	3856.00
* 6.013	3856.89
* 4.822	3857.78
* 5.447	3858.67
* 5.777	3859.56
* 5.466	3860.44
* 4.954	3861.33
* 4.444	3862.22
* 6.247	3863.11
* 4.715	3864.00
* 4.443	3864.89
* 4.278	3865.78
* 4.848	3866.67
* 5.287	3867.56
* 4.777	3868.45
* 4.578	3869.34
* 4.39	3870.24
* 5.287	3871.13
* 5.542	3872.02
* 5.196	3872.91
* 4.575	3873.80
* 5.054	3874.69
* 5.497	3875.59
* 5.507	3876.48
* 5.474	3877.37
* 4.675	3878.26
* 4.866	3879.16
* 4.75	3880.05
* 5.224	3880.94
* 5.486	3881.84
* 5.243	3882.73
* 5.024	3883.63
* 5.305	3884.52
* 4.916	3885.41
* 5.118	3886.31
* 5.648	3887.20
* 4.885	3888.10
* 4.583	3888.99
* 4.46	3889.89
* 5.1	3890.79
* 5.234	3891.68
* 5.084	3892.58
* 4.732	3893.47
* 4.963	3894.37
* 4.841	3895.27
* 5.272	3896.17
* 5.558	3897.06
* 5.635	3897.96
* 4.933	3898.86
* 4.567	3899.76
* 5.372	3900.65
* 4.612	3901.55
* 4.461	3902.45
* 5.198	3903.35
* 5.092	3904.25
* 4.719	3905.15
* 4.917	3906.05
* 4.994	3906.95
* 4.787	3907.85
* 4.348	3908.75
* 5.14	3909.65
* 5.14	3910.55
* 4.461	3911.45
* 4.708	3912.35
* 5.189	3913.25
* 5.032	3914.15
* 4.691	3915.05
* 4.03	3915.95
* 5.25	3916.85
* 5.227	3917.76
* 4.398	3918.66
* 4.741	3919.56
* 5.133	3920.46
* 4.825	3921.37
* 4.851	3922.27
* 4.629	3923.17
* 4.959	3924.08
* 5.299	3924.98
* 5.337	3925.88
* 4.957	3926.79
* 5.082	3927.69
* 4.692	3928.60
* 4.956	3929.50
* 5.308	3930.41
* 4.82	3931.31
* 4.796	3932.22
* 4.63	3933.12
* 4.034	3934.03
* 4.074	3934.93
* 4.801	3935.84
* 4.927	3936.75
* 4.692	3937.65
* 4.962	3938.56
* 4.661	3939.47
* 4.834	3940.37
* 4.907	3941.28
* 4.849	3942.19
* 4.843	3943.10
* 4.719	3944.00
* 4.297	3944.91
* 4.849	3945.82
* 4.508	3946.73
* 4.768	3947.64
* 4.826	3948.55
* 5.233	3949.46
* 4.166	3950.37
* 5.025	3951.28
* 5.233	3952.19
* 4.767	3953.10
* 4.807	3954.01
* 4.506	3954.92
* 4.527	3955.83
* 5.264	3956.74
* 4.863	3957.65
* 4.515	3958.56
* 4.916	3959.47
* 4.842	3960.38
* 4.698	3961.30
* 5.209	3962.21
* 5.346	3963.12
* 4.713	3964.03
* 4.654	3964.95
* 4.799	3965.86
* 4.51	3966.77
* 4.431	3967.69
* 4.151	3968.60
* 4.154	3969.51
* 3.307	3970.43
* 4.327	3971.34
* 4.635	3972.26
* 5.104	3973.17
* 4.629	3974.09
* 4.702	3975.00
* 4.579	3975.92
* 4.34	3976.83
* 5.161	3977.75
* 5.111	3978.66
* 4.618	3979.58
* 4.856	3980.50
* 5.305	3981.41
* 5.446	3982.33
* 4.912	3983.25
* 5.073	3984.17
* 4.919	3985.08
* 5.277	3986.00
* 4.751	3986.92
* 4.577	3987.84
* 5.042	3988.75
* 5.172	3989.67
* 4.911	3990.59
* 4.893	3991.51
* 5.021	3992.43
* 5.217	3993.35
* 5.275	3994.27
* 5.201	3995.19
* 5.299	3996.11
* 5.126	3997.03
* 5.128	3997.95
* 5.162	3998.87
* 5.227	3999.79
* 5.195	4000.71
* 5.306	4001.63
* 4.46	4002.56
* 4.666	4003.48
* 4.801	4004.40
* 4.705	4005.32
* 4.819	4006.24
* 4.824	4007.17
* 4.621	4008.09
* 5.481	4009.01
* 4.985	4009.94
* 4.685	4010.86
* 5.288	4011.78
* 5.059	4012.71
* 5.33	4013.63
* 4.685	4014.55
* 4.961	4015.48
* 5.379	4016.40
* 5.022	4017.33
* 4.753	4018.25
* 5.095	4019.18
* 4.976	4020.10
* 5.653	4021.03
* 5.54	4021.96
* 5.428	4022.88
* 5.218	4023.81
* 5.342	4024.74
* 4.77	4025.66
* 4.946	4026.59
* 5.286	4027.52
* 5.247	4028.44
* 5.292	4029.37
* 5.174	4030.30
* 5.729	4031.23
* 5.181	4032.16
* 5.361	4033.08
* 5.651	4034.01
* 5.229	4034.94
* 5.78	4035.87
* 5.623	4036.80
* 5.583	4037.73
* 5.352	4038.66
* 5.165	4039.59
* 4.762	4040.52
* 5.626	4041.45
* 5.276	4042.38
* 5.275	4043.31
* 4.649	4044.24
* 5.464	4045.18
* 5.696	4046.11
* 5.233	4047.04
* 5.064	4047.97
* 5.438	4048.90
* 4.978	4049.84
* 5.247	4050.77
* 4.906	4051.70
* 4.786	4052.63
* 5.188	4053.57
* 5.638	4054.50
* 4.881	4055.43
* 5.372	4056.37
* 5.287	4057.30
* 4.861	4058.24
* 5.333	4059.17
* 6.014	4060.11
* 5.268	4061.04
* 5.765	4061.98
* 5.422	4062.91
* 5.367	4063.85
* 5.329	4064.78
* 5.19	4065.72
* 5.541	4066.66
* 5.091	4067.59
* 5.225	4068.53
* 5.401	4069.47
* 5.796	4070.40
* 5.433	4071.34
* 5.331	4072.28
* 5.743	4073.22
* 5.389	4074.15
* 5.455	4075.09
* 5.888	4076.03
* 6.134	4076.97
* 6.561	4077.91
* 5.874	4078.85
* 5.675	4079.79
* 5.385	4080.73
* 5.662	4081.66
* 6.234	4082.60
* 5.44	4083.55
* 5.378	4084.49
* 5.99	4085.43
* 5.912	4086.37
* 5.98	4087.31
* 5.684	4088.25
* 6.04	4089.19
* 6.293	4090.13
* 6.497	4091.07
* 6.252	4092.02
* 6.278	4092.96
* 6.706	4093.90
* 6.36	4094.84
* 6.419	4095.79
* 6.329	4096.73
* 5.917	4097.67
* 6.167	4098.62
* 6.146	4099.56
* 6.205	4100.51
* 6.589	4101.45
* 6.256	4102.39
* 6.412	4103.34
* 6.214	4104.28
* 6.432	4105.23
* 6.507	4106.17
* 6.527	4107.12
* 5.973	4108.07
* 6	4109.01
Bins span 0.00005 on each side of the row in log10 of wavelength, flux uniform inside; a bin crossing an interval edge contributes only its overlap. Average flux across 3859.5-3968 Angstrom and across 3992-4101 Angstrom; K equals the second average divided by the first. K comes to 1.10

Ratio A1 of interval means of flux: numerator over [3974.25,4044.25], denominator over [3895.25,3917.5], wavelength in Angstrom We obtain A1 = 1.04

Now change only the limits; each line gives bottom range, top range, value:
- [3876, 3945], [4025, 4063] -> 1.08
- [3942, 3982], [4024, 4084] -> 1.14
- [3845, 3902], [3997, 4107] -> 1.08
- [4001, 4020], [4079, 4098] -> 1.22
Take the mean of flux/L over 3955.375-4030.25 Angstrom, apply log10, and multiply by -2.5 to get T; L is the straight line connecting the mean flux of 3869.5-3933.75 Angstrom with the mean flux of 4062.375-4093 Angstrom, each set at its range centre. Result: 0.089 mag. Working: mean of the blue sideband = 4.97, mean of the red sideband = 5.72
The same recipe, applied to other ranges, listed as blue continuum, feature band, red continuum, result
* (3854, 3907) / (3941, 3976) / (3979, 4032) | 0.08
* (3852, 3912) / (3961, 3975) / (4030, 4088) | 0.14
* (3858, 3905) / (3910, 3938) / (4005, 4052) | 0.06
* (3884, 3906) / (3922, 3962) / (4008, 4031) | 0.06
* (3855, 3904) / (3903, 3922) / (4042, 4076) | 0.06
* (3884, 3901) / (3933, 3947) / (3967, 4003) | 0.07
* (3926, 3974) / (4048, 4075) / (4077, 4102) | 0.09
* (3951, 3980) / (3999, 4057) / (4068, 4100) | 0.03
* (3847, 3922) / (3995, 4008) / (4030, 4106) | 0.09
